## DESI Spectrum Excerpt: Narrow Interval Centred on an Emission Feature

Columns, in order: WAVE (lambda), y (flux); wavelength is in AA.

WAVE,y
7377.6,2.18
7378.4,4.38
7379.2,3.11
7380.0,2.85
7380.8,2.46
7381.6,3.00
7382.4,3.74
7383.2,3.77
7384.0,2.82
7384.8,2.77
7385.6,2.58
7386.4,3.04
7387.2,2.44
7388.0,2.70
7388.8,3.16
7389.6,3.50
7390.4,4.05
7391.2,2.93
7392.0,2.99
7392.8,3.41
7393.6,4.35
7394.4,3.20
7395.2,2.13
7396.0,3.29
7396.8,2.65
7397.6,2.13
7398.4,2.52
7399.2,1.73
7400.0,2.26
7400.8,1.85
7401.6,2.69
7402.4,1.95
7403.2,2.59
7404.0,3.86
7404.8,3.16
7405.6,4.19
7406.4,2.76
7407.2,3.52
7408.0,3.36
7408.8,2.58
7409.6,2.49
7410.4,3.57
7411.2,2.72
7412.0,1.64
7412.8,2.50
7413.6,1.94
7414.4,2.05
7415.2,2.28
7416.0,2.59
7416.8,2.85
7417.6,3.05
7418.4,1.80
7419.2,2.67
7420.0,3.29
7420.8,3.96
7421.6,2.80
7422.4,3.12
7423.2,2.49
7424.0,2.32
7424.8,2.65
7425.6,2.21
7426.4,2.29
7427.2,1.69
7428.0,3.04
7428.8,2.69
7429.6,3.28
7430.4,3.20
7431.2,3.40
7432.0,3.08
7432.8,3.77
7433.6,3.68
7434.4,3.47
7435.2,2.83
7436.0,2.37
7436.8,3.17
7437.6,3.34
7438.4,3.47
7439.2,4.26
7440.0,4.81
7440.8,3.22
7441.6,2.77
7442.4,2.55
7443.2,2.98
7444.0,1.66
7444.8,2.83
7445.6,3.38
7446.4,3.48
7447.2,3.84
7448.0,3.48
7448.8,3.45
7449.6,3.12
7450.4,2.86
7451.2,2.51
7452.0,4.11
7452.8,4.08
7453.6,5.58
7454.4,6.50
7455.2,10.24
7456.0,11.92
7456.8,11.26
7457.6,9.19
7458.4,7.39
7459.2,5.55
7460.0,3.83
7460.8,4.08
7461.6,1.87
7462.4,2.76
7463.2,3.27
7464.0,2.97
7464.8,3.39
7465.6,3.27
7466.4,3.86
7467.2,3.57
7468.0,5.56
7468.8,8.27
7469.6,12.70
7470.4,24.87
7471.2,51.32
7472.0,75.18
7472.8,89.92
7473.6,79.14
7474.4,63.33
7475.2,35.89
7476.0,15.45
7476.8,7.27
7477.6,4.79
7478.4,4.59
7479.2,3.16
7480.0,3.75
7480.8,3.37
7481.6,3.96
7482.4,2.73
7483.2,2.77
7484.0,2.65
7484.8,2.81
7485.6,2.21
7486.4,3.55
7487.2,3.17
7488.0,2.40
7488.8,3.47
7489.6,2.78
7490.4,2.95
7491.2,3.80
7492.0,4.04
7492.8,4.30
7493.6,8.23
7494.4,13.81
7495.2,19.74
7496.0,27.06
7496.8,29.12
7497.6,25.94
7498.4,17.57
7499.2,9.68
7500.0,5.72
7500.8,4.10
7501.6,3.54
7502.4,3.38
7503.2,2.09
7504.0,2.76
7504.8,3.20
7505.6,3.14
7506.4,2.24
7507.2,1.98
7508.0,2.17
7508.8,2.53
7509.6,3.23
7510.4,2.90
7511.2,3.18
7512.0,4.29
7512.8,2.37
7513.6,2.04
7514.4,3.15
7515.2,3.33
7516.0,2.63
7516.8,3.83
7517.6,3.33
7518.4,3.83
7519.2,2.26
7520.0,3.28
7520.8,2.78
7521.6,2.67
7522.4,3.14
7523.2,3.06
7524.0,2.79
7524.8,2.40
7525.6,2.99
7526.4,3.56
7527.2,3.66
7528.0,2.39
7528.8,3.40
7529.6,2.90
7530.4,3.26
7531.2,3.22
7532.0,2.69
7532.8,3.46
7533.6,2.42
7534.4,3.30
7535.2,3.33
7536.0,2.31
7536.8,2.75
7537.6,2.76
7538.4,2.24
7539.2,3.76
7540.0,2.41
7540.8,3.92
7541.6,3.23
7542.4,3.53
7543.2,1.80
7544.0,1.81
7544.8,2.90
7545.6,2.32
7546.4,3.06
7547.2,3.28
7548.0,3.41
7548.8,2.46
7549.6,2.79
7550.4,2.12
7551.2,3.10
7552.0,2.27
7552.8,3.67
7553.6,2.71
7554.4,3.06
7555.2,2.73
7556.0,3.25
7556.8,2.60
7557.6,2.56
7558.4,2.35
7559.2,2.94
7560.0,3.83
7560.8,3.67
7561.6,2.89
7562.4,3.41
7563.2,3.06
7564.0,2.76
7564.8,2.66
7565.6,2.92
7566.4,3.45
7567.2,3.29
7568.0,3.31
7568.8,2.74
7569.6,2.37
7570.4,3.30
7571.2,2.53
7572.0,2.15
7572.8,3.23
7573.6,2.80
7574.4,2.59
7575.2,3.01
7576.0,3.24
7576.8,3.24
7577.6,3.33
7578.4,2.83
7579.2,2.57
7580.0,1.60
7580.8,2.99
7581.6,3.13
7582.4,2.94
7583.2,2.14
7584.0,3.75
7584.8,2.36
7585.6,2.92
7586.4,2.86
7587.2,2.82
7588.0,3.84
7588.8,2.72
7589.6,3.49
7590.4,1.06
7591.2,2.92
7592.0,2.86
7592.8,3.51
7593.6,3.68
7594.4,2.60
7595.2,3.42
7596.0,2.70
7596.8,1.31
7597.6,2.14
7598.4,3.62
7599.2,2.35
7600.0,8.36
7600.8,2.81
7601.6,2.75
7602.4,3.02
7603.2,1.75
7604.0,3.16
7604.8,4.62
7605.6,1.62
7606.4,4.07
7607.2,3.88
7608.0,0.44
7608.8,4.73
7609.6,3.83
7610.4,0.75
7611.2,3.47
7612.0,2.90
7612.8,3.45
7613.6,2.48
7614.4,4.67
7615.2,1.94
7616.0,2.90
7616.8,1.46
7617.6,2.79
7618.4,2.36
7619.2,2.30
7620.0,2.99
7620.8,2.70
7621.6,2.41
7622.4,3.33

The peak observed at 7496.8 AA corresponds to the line [N II] 6583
